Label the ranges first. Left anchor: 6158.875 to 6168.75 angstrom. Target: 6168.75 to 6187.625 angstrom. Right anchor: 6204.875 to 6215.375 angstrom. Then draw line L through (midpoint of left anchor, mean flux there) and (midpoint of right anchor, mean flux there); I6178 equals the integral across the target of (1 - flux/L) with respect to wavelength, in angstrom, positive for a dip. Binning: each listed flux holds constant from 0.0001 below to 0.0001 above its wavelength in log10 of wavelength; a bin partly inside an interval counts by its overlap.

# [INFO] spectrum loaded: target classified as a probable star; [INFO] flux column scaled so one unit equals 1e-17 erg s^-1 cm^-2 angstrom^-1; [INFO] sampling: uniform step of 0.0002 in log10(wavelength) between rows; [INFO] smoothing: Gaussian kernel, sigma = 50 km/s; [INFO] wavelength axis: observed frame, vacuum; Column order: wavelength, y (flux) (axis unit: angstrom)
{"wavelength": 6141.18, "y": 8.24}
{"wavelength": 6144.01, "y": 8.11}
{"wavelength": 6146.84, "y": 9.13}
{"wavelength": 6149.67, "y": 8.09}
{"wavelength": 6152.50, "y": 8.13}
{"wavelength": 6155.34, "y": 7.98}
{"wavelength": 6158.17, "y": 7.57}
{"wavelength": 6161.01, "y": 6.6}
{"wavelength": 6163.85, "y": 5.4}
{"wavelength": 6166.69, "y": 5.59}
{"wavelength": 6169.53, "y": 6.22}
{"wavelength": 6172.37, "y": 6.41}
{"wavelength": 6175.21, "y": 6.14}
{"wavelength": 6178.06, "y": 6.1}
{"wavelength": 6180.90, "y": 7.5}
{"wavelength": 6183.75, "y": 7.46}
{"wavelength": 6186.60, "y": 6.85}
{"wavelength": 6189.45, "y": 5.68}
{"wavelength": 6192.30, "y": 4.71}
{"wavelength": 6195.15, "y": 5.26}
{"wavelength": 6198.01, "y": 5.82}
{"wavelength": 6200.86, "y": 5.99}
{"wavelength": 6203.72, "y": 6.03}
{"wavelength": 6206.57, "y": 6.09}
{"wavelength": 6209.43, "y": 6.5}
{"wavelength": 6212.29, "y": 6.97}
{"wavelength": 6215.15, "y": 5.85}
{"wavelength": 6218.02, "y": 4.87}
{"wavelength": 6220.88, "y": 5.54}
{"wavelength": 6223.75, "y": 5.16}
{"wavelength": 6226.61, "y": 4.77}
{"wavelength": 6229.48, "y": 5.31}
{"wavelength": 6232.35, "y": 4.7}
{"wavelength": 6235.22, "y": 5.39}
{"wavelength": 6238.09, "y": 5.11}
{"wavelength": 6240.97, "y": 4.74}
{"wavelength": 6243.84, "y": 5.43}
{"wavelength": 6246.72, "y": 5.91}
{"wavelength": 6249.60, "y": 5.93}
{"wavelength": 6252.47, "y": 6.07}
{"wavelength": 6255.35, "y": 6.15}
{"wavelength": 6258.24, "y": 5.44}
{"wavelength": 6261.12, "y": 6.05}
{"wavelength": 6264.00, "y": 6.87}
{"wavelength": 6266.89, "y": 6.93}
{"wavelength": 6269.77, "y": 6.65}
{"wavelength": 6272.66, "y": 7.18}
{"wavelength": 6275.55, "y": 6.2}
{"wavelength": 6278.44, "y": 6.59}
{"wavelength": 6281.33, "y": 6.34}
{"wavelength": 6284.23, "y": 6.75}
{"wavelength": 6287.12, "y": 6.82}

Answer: -1.69 angstrom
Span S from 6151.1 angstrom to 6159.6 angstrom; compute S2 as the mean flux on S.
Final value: 7.89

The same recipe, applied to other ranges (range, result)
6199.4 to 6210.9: 6.16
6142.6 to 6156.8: 8.29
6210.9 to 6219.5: 5.89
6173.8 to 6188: 6.81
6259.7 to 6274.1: 6.74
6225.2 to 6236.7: 5.04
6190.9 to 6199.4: 5.26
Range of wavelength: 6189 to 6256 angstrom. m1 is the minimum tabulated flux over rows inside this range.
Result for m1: 4.7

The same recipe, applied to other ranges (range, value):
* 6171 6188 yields 6.1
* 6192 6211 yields 4.71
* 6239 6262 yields 4.74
